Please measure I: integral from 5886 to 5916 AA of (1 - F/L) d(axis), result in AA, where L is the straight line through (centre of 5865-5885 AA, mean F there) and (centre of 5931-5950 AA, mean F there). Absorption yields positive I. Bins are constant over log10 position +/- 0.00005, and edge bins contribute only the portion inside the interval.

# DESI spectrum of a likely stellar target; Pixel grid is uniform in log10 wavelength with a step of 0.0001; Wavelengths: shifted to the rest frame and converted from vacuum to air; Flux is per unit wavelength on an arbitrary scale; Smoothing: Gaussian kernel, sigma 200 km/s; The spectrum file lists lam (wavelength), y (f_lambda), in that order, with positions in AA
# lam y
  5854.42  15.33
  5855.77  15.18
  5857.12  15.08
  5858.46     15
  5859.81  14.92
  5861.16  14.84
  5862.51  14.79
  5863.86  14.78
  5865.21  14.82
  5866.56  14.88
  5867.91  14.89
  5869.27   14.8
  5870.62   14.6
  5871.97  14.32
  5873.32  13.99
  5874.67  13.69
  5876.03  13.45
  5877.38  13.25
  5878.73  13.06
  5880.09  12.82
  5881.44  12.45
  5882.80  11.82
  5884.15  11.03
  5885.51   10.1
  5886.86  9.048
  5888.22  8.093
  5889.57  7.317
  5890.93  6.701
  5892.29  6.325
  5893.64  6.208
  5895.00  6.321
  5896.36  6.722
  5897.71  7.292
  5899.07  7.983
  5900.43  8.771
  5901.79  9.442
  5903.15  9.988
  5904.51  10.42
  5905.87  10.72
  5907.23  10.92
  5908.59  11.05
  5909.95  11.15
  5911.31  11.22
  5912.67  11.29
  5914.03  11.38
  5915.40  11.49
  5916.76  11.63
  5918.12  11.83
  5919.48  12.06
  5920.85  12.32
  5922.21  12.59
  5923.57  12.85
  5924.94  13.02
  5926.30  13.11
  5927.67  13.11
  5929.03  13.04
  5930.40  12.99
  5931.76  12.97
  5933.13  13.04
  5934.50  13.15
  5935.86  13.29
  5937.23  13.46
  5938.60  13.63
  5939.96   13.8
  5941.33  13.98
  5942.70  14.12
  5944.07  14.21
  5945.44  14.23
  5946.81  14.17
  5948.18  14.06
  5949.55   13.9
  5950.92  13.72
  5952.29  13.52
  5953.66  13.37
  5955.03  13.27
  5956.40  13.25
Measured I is 10.0 AA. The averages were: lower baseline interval 13.5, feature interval 9.09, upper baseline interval 13.7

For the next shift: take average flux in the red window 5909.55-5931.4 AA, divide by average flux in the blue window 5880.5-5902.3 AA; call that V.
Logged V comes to 1.4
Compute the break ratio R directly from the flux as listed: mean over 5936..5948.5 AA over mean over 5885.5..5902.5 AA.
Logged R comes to 1.8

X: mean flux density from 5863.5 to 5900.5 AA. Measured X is 11.1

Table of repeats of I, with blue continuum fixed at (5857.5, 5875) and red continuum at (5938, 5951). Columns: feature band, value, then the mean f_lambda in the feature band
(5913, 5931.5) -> 2.32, 12.4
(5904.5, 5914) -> 2.17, 11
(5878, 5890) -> 3.15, 10.7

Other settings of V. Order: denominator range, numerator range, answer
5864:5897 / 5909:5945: 1.12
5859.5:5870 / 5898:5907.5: 0.65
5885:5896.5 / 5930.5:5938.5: 1.78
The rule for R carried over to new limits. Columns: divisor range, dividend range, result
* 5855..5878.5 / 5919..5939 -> 0.89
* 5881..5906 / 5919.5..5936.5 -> 1.49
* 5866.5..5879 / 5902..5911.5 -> 0.76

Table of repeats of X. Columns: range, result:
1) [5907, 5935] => 12.2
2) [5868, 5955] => 11.8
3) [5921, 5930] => 12.9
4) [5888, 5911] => 8.61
